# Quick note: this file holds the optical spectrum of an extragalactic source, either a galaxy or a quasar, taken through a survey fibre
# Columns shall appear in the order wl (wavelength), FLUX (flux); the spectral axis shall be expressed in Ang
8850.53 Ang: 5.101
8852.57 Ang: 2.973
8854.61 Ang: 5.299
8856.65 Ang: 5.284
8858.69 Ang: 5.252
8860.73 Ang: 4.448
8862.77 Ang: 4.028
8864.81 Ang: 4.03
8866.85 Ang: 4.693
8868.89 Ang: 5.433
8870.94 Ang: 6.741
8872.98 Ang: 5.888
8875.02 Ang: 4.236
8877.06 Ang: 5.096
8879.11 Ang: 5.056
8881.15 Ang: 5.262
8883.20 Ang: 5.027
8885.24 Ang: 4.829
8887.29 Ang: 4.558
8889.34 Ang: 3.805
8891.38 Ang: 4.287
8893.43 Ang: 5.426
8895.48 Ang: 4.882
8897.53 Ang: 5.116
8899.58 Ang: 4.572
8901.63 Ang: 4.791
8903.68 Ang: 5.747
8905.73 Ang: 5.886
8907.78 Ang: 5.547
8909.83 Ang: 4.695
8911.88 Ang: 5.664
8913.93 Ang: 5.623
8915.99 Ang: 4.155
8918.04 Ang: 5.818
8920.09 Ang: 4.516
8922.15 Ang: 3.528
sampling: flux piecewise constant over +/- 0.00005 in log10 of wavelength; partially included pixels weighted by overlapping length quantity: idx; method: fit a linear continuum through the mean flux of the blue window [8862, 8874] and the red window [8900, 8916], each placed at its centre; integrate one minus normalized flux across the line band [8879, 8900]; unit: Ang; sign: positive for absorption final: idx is 1.8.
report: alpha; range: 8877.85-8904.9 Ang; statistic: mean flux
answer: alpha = 4.88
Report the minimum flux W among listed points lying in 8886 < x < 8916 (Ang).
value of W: 3.805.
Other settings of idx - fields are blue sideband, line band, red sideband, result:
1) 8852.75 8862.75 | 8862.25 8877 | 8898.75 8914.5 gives -0.38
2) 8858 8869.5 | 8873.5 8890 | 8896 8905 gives 0.14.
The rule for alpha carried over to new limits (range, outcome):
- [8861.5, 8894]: 4.89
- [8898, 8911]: 5.21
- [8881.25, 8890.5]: 4.62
